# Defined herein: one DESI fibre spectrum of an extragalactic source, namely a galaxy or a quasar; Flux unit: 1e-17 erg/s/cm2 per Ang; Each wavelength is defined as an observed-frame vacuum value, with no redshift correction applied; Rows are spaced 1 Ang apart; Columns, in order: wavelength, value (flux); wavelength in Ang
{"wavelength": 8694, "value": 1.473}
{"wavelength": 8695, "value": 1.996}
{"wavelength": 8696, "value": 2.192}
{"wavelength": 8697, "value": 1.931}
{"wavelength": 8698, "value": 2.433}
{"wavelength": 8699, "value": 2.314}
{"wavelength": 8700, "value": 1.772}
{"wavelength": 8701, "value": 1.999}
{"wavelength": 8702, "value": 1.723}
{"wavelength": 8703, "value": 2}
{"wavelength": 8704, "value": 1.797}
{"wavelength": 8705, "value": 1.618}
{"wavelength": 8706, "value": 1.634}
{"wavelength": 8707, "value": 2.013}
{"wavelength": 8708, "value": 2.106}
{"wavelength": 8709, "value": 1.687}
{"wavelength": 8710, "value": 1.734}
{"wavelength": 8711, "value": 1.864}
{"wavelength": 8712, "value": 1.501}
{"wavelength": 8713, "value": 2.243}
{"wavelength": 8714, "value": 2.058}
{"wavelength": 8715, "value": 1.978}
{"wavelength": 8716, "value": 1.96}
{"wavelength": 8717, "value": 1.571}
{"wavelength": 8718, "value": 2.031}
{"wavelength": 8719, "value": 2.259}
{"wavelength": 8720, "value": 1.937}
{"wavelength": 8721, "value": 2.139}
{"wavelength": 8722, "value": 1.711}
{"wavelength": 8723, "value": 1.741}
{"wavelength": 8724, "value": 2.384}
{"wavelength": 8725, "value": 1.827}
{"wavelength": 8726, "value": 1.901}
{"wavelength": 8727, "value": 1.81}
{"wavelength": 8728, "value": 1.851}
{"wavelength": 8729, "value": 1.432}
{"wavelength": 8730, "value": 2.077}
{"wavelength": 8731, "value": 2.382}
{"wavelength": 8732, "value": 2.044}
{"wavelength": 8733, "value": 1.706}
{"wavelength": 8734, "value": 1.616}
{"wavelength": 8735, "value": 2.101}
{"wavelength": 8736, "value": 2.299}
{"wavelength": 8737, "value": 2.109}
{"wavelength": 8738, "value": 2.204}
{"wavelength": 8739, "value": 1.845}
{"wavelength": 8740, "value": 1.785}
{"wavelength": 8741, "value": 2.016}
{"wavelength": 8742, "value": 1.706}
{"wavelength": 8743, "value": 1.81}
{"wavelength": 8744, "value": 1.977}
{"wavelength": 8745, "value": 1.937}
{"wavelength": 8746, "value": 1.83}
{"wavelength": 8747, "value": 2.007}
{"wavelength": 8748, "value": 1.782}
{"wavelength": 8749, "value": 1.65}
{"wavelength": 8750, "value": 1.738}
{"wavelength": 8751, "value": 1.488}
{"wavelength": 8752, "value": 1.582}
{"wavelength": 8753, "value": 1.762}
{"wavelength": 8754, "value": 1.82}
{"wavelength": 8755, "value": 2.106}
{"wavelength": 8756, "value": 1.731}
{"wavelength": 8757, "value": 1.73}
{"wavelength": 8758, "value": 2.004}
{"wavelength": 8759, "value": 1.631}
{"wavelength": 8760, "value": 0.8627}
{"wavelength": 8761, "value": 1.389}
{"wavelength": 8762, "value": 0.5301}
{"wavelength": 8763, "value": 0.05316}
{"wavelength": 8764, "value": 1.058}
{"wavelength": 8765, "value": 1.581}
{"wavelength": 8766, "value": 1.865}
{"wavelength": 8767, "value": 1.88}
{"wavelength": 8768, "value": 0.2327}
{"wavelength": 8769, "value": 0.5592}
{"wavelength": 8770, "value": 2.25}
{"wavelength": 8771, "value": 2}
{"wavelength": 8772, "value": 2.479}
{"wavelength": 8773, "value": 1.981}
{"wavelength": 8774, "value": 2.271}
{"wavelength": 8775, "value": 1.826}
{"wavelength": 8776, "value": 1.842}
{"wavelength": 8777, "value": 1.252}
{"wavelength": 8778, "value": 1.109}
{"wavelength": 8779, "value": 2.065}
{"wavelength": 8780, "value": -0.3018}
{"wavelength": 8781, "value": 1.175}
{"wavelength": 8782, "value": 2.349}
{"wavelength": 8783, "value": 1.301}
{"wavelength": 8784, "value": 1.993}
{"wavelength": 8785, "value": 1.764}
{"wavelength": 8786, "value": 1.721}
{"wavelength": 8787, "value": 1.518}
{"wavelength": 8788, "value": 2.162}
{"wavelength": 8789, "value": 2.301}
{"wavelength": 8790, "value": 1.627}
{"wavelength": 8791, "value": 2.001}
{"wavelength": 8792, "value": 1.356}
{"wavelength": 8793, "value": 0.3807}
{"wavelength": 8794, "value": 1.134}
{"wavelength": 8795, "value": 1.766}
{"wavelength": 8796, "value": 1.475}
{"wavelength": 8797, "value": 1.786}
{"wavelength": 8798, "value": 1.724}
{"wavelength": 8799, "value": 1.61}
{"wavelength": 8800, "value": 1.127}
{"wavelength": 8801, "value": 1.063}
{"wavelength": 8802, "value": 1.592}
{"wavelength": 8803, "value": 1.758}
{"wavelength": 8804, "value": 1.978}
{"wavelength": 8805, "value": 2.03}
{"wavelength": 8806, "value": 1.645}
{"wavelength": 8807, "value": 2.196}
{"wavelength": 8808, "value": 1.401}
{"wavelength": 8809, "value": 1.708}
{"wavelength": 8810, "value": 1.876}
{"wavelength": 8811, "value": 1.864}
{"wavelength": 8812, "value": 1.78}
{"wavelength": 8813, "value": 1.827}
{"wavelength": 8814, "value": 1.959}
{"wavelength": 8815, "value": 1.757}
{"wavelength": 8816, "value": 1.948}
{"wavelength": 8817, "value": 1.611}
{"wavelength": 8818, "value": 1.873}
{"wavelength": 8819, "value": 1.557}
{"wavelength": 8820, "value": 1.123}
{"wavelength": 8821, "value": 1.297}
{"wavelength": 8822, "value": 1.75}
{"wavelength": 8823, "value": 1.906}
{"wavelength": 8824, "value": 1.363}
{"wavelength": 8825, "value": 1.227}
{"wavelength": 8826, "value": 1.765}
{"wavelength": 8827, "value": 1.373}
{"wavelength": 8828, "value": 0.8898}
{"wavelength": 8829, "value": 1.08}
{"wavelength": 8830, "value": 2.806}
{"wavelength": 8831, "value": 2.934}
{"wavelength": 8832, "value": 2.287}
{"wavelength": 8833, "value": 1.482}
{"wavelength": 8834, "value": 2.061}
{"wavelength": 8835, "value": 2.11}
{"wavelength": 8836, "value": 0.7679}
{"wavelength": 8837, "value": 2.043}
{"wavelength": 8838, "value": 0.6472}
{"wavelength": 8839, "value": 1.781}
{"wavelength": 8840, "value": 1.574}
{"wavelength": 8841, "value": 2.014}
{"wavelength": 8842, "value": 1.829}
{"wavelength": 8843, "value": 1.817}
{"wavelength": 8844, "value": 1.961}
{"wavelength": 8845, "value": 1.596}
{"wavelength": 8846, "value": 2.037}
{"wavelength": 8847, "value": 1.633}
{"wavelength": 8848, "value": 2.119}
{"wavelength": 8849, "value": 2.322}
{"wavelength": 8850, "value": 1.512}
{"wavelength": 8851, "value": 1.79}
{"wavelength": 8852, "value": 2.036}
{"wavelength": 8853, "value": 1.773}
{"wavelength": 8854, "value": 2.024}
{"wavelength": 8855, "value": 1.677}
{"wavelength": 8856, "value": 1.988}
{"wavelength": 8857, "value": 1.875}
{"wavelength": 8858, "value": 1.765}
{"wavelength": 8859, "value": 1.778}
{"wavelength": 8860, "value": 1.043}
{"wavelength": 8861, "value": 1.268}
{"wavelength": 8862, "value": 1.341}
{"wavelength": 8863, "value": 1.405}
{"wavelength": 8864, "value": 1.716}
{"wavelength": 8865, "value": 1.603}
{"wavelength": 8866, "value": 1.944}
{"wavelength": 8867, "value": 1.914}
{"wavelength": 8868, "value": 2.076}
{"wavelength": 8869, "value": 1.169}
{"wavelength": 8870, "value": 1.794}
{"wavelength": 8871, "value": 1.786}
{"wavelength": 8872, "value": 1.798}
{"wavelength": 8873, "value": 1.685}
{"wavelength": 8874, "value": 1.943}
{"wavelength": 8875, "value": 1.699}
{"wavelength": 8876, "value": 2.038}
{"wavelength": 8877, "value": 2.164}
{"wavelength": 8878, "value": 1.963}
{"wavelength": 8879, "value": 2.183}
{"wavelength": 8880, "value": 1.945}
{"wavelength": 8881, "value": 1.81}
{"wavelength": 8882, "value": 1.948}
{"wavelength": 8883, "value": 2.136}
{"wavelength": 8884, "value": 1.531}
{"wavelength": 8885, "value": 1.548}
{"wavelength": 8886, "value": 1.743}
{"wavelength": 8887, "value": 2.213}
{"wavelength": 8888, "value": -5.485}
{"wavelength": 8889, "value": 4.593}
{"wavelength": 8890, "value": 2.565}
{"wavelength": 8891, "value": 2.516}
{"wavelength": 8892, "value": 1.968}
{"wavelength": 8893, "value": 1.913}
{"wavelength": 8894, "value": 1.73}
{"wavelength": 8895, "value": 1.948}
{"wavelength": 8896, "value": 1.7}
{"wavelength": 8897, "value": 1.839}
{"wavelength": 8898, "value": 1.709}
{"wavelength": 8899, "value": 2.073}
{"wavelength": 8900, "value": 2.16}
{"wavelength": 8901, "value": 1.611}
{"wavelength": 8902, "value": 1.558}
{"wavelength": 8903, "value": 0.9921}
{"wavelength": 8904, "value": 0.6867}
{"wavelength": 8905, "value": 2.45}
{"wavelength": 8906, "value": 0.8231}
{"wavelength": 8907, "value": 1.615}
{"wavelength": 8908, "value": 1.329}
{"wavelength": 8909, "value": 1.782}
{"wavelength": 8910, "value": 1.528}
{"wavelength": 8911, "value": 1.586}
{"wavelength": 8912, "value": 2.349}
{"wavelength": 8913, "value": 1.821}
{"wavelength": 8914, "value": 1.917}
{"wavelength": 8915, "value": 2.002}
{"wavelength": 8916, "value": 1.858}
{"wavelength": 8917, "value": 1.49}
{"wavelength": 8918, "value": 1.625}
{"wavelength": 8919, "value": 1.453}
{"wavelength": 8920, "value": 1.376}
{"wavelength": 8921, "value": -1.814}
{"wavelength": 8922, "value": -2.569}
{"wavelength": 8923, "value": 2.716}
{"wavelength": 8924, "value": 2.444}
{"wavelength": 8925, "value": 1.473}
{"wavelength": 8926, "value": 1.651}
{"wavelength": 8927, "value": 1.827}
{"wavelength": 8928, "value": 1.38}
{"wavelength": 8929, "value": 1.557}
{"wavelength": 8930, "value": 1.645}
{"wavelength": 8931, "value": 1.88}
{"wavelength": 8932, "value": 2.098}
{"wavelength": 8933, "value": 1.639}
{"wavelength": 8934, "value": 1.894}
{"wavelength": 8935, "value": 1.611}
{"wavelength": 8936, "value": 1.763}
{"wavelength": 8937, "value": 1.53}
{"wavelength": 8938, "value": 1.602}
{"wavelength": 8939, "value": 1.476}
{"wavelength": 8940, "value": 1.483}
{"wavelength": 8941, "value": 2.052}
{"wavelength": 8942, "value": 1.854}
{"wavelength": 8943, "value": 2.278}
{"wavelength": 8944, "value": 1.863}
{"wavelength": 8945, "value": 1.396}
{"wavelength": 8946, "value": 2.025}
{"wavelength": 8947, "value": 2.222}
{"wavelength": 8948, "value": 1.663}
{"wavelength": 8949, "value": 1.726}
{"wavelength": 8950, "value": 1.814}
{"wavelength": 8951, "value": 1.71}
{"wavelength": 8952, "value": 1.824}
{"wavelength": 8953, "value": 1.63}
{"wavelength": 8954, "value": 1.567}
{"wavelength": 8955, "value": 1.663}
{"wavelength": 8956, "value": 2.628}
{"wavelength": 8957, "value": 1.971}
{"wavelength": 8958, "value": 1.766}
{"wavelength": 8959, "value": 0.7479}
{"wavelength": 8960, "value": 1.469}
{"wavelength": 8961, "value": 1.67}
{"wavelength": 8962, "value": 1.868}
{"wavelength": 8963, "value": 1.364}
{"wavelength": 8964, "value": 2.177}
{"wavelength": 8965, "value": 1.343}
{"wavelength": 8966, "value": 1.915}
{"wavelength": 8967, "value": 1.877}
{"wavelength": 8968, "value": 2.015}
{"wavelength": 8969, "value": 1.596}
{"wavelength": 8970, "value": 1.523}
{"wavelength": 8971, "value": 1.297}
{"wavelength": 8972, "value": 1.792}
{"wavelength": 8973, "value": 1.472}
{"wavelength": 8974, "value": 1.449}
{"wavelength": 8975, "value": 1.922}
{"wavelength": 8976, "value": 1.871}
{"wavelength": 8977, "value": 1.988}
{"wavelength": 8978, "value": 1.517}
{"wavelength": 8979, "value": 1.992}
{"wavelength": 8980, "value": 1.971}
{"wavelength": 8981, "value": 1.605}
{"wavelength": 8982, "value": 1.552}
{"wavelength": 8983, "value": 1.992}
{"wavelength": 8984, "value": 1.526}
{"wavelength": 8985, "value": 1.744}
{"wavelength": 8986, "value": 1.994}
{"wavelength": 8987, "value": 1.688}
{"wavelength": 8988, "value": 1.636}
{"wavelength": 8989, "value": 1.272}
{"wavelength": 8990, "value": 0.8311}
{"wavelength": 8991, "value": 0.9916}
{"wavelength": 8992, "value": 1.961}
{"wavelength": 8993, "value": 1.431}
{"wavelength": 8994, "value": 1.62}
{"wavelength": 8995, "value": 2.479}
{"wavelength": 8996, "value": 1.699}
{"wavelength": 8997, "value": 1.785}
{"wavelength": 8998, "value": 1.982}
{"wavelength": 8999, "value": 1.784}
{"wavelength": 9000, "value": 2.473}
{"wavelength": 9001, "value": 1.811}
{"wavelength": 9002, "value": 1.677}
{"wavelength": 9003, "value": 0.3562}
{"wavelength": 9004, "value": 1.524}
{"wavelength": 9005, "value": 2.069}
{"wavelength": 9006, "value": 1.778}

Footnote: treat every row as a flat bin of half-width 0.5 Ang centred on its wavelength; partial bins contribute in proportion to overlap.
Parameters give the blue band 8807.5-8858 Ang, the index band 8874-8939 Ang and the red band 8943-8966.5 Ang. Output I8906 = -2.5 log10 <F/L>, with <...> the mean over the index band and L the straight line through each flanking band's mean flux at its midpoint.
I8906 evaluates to 0.10 mag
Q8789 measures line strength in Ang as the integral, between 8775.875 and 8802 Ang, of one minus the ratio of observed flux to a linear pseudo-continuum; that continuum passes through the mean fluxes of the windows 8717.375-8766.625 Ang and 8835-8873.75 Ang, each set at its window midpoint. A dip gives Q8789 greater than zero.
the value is 3.6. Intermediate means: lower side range 1.77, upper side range 1.71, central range 1.51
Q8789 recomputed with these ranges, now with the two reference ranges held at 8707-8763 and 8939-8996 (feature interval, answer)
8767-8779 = 1.0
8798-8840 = 2.5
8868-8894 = 0.3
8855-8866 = 1.0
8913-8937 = 4.1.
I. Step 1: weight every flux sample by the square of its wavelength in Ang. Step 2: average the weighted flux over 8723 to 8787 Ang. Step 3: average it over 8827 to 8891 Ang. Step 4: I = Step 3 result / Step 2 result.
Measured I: 1.0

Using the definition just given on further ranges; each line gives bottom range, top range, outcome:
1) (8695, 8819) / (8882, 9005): 0.98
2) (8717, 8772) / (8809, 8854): 1.02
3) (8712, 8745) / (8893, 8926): 0.80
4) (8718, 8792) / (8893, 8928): 0.90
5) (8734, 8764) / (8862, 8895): 1.05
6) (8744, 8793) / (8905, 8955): 1.04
